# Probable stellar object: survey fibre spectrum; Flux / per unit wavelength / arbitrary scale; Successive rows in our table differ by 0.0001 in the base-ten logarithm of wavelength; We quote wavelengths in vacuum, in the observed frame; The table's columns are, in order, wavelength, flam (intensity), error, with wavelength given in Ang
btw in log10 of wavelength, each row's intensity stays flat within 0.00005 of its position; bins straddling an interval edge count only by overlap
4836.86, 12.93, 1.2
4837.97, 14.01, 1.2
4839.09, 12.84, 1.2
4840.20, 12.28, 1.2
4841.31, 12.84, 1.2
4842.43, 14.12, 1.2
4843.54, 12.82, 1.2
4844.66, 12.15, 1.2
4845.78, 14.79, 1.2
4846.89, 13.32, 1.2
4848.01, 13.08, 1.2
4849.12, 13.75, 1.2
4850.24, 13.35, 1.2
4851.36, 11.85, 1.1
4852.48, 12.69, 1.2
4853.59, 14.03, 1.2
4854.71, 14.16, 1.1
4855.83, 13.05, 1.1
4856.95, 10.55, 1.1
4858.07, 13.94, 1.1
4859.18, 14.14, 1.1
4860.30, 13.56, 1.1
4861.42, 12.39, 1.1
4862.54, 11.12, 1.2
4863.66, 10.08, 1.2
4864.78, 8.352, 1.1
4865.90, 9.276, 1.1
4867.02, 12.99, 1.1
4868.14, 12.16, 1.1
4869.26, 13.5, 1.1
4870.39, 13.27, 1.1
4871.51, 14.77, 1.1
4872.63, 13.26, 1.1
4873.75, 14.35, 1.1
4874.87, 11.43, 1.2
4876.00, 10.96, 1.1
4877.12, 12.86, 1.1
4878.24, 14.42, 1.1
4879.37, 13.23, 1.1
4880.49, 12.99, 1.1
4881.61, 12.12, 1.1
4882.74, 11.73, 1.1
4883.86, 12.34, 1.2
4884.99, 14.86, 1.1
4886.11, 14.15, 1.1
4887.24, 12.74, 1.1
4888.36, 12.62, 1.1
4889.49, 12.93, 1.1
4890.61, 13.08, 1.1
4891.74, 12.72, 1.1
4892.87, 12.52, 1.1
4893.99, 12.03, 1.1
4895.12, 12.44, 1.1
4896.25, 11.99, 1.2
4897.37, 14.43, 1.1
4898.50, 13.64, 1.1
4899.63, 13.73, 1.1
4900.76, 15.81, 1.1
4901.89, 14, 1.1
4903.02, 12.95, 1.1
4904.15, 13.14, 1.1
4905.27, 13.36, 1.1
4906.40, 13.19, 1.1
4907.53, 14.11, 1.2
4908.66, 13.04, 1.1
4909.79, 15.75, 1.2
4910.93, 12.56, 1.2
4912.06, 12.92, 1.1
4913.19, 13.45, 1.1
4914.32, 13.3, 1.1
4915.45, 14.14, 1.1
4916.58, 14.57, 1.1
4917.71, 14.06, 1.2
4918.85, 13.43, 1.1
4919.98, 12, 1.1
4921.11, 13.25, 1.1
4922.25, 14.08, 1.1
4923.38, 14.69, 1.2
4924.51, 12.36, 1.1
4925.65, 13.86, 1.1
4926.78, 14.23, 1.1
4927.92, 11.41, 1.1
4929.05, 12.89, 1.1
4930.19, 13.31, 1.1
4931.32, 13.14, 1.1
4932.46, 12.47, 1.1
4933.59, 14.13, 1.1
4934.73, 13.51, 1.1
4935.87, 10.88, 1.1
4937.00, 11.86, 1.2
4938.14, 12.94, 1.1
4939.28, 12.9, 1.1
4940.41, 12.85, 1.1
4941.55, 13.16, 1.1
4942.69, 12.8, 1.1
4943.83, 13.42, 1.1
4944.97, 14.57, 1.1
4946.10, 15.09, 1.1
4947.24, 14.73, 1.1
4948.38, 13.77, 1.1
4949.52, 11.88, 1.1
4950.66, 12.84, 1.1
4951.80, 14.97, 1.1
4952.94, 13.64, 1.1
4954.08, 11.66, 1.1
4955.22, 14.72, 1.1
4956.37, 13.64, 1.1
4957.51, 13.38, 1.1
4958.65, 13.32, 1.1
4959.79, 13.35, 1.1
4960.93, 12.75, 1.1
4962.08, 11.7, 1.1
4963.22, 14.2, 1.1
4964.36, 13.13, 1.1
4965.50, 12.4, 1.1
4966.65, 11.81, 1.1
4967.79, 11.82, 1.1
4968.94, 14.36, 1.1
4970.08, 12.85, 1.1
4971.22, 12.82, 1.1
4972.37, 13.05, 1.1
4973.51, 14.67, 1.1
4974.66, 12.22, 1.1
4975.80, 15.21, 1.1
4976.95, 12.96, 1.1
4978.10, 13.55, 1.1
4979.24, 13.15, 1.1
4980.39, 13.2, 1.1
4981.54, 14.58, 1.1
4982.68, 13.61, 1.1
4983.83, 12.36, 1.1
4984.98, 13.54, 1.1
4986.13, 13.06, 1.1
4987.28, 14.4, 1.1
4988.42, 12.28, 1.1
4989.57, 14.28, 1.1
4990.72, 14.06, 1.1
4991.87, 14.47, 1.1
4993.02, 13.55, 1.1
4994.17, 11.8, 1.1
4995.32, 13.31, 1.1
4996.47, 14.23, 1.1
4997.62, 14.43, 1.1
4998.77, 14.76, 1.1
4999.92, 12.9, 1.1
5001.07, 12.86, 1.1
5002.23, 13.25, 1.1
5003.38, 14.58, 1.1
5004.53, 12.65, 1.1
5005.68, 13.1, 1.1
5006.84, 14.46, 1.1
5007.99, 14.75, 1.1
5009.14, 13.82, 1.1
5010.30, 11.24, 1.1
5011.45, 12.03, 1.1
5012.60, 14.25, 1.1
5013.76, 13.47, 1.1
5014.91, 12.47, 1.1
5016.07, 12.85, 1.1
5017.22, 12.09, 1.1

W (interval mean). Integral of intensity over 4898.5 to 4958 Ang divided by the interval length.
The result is 13.4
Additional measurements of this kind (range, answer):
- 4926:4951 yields 13.1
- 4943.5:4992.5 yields 13.4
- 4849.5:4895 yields 12.7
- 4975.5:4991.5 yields 13.6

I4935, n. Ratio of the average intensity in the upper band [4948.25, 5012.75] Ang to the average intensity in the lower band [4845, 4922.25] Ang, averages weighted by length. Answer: 1.0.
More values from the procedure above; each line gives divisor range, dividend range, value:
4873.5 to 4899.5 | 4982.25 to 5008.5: 1.05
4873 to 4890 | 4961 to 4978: 1.01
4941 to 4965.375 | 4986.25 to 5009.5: 1.02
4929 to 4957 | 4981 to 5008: 1.03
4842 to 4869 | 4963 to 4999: 1.07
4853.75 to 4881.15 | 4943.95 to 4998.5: 1.07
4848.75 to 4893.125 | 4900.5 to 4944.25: 1.05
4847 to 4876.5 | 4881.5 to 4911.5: 1.06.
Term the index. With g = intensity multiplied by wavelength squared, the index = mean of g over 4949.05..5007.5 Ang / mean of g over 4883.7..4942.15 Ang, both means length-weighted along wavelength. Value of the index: 1.03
